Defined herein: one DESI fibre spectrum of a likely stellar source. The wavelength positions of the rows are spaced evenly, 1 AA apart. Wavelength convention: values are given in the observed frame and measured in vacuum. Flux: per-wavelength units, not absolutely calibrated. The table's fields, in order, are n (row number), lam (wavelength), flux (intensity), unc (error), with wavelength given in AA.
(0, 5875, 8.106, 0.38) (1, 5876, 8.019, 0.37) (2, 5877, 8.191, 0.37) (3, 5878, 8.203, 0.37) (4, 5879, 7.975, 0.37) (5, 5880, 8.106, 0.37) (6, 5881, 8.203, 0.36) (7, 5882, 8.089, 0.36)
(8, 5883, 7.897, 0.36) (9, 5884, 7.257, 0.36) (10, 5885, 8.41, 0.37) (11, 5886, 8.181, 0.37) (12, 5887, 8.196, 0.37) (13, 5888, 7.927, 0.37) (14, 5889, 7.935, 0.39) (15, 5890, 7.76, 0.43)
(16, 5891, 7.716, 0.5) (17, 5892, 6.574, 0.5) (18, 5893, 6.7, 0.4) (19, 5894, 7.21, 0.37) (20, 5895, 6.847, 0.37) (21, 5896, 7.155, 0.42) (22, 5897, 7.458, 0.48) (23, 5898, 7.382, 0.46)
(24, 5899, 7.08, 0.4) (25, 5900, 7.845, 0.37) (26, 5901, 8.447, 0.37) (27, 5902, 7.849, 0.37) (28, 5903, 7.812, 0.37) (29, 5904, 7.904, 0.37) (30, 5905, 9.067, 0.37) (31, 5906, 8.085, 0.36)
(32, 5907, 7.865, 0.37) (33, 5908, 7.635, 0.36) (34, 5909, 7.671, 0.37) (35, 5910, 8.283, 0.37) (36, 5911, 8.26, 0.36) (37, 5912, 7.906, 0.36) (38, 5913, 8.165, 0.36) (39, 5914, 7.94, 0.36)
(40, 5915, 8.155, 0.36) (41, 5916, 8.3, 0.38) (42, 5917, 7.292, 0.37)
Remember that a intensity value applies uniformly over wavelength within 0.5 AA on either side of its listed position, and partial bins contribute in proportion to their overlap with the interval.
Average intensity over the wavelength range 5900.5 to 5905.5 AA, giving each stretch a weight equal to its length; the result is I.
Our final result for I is 8.22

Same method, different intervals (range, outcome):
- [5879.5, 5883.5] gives 8.07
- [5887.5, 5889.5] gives 7.93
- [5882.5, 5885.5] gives 7.85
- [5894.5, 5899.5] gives 7.18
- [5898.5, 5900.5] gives 7.46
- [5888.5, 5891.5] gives 7.8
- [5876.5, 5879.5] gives 8.12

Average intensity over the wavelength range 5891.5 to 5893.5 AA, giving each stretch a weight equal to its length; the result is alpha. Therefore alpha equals 6.64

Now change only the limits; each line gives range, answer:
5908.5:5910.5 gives 7.98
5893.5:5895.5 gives 7.03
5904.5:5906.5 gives 8.58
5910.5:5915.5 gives 8.09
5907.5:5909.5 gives 7.65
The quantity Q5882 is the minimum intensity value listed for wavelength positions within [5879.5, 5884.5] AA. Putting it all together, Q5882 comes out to 7.257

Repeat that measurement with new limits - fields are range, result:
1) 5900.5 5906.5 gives 7.812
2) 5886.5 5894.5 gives 6.574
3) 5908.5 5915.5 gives 7.671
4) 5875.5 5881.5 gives 7.975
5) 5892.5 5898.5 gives 6.7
